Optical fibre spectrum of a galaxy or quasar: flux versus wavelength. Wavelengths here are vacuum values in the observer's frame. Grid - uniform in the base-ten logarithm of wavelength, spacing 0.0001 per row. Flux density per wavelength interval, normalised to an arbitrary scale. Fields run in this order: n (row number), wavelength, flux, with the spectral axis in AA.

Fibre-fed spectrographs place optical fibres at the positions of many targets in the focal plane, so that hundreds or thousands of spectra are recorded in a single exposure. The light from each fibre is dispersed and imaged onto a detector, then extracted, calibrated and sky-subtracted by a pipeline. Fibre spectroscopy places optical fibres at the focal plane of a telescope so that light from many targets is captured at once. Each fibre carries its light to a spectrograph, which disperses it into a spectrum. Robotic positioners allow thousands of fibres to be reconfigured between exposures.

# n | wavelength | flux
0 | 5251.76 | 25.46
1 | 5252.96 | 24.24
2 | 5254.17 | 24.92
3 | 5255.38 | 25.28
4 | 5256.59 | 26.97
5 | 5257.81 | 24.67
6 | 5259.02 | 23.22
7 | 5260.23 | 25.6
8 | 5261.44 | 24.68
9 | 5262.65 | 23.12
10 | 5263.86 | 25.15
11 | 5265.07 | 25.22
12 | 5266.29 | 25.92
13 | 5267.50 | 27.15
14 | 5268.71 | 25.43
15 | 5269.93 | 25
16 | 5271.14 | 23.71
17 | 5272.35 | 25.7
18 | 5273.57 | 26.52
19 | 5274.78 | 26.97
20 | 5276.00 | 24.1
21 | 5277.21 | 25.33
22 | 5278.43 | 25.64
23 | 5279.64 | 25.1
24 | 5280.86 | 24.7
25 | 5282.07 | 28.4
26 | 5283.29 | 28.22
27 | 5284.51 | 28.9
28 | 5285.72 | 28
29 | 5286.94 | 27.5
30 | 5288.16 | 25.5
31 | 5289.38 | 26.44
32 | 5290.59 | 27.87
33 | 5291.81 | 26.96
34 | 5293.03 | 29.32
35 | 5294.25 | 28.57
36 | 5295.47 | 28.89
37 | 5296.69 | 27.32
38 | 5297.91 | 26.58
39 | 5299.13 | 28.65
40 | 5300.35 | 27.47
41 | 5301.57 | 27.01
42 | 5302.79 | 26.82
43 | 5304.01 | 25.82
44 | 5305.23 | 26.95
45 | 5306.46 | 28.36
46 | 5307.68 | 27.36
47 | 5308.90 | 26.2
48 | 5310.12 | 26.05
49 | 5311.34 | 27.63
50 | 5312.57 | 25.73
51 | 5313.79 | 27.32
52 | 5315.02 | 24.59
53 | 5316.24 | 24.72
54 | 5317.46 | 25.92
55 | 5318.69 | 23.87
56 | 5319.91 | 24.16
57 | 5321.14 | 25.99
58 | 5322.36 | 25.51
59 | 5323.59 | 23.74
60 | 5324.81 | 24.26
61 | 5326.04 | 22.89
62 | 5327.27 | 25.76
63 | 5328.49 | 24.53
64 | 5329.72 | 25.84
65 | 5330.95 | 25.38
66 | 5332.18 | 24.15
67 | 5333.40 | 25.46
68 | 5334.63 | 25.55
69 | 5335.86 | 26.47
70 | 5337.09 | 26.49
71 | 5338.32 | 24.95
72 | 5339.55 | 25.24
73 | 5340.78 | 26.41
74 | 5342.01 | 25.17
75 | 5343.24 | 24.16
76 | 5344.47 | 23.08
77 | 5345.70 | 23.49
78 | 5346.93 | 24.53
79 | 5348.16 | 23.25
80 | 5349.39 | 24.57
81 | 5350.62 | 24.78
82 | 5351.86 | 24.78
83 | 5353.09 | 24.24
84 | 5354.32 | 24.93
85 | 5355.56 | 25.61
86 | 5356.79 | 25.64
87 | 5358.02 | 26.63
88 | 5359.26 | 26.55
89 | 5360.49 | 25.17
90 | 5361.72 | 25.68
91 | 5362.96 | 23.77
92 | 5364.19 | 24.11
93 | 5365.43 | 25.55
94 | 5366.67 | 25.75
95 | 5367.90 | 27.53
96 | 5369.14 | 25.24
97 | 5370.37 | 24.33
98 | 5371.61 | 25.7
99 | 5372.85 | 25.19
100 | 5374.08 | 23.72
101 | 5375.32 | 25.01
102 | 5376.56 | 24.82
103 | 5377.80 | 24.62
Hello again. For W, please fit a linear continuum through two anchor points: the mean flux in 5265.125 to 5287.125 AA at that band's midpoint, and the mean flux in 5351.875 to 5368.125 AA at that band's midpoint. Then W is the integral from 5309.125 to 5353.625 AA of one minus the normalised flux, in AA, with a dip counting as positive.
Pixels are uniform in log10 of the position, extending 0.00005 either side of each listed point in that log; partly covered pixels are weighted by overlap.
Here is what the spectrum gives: 1.12 AA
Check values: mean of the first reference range 26.2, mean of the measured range 25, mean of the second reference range 25.4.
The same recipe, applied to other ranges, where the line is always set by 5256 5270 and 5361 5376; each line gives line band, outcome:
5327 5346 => 0.0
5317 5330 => 0.2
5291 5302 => -1.2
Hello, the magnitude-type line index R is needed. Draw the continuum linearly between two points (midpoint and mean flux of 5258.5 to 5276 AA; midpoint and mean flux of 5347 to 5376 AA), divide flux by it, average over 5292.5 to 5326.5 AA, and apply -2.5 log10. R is -0.05 mag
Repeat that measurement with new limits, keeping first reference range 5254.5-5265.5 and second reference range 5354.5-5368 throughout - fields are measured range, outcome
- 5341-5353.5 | 0.051 mag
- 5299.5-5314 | -0.072 mag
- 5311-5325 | -0.001 mag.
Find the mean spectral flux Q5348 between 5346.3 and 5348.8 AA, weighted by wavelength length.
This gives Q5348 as 23.9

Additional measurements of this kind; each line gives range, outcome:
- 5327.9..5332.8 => 25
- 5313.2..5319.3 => 25.3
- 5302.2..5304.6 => 26.3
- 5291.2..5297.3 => 28.2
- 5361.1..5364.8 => 24.5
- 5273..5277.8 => 25.7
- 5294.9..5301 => 27.8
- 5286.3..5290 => 26.5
